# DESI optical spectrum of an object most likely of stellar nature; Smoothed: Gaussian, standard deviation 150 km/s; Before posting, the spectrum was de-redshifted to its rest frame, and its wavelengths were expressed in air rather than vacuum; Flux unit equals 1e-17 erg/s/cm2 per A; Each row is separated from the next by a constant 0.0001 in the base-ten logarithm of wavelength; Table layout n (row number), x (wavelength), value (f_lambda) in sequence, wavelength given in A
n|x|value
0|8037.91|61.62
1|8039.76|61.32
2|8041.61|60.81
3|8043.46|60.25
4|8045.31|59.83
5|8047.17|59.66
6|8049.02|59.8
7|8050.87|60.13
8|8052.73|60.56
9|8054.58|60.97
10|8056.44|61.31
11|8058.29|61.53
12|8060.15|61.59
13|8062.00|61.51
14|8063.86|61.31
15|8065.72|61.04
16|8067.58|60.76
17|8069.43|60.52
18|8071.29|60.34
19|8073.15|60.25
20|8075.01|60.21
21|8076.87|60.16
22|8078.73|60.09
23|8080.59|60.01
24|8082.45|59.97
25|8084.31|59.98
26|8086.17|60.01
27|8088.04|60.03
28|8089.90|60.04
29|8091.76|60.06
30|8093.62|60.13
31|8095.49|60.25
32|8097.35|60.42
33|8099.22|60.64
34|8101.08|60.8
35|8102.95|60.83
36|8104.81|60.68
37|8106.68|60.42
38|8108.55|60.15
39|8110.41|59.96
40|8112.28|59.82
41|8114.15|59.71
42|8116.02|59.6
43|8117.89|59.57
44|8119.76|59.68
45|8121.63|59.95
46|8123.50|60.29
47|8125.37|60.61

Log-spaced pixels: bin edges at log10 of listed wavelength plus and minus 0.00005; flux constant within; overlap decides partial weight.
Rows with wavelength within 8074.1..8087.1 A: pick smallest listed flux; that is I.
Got 59.97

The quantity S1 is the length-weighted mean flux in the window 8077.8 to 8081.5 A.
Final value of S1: 60.1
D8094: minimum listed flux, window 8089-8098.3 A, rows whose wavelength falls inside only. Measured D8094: 60.04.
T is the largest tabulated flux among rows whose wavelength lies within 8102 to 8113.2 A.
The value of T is 60.83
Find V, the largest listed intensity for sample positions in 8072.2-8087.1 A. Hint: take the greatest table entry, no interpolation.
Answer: 60.25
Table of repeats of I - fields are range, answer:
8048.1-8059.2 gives 59.8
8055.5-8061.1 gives 61.31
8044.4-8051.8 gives 59.66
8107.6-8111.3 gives 59.96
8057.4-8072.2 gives 60.34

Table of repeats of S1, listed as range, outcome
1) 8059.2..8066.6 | 61.3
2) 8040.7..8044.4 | 60.6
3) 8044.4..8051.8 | 59.8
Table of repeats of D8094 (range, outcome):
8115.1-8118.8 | 59.57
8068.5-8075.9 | 60.21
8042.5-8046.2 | 59.83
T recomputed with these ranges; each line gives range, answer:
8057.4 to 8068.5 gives 61.59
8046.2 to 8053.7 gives 60.56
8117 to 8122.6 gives 59.95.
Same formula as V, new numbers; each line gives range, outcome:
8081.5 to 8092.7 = 60.06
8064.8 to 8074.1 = 61.04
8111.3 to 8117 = 59.82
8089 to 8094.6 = 60.13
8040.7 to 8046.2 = 60.81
